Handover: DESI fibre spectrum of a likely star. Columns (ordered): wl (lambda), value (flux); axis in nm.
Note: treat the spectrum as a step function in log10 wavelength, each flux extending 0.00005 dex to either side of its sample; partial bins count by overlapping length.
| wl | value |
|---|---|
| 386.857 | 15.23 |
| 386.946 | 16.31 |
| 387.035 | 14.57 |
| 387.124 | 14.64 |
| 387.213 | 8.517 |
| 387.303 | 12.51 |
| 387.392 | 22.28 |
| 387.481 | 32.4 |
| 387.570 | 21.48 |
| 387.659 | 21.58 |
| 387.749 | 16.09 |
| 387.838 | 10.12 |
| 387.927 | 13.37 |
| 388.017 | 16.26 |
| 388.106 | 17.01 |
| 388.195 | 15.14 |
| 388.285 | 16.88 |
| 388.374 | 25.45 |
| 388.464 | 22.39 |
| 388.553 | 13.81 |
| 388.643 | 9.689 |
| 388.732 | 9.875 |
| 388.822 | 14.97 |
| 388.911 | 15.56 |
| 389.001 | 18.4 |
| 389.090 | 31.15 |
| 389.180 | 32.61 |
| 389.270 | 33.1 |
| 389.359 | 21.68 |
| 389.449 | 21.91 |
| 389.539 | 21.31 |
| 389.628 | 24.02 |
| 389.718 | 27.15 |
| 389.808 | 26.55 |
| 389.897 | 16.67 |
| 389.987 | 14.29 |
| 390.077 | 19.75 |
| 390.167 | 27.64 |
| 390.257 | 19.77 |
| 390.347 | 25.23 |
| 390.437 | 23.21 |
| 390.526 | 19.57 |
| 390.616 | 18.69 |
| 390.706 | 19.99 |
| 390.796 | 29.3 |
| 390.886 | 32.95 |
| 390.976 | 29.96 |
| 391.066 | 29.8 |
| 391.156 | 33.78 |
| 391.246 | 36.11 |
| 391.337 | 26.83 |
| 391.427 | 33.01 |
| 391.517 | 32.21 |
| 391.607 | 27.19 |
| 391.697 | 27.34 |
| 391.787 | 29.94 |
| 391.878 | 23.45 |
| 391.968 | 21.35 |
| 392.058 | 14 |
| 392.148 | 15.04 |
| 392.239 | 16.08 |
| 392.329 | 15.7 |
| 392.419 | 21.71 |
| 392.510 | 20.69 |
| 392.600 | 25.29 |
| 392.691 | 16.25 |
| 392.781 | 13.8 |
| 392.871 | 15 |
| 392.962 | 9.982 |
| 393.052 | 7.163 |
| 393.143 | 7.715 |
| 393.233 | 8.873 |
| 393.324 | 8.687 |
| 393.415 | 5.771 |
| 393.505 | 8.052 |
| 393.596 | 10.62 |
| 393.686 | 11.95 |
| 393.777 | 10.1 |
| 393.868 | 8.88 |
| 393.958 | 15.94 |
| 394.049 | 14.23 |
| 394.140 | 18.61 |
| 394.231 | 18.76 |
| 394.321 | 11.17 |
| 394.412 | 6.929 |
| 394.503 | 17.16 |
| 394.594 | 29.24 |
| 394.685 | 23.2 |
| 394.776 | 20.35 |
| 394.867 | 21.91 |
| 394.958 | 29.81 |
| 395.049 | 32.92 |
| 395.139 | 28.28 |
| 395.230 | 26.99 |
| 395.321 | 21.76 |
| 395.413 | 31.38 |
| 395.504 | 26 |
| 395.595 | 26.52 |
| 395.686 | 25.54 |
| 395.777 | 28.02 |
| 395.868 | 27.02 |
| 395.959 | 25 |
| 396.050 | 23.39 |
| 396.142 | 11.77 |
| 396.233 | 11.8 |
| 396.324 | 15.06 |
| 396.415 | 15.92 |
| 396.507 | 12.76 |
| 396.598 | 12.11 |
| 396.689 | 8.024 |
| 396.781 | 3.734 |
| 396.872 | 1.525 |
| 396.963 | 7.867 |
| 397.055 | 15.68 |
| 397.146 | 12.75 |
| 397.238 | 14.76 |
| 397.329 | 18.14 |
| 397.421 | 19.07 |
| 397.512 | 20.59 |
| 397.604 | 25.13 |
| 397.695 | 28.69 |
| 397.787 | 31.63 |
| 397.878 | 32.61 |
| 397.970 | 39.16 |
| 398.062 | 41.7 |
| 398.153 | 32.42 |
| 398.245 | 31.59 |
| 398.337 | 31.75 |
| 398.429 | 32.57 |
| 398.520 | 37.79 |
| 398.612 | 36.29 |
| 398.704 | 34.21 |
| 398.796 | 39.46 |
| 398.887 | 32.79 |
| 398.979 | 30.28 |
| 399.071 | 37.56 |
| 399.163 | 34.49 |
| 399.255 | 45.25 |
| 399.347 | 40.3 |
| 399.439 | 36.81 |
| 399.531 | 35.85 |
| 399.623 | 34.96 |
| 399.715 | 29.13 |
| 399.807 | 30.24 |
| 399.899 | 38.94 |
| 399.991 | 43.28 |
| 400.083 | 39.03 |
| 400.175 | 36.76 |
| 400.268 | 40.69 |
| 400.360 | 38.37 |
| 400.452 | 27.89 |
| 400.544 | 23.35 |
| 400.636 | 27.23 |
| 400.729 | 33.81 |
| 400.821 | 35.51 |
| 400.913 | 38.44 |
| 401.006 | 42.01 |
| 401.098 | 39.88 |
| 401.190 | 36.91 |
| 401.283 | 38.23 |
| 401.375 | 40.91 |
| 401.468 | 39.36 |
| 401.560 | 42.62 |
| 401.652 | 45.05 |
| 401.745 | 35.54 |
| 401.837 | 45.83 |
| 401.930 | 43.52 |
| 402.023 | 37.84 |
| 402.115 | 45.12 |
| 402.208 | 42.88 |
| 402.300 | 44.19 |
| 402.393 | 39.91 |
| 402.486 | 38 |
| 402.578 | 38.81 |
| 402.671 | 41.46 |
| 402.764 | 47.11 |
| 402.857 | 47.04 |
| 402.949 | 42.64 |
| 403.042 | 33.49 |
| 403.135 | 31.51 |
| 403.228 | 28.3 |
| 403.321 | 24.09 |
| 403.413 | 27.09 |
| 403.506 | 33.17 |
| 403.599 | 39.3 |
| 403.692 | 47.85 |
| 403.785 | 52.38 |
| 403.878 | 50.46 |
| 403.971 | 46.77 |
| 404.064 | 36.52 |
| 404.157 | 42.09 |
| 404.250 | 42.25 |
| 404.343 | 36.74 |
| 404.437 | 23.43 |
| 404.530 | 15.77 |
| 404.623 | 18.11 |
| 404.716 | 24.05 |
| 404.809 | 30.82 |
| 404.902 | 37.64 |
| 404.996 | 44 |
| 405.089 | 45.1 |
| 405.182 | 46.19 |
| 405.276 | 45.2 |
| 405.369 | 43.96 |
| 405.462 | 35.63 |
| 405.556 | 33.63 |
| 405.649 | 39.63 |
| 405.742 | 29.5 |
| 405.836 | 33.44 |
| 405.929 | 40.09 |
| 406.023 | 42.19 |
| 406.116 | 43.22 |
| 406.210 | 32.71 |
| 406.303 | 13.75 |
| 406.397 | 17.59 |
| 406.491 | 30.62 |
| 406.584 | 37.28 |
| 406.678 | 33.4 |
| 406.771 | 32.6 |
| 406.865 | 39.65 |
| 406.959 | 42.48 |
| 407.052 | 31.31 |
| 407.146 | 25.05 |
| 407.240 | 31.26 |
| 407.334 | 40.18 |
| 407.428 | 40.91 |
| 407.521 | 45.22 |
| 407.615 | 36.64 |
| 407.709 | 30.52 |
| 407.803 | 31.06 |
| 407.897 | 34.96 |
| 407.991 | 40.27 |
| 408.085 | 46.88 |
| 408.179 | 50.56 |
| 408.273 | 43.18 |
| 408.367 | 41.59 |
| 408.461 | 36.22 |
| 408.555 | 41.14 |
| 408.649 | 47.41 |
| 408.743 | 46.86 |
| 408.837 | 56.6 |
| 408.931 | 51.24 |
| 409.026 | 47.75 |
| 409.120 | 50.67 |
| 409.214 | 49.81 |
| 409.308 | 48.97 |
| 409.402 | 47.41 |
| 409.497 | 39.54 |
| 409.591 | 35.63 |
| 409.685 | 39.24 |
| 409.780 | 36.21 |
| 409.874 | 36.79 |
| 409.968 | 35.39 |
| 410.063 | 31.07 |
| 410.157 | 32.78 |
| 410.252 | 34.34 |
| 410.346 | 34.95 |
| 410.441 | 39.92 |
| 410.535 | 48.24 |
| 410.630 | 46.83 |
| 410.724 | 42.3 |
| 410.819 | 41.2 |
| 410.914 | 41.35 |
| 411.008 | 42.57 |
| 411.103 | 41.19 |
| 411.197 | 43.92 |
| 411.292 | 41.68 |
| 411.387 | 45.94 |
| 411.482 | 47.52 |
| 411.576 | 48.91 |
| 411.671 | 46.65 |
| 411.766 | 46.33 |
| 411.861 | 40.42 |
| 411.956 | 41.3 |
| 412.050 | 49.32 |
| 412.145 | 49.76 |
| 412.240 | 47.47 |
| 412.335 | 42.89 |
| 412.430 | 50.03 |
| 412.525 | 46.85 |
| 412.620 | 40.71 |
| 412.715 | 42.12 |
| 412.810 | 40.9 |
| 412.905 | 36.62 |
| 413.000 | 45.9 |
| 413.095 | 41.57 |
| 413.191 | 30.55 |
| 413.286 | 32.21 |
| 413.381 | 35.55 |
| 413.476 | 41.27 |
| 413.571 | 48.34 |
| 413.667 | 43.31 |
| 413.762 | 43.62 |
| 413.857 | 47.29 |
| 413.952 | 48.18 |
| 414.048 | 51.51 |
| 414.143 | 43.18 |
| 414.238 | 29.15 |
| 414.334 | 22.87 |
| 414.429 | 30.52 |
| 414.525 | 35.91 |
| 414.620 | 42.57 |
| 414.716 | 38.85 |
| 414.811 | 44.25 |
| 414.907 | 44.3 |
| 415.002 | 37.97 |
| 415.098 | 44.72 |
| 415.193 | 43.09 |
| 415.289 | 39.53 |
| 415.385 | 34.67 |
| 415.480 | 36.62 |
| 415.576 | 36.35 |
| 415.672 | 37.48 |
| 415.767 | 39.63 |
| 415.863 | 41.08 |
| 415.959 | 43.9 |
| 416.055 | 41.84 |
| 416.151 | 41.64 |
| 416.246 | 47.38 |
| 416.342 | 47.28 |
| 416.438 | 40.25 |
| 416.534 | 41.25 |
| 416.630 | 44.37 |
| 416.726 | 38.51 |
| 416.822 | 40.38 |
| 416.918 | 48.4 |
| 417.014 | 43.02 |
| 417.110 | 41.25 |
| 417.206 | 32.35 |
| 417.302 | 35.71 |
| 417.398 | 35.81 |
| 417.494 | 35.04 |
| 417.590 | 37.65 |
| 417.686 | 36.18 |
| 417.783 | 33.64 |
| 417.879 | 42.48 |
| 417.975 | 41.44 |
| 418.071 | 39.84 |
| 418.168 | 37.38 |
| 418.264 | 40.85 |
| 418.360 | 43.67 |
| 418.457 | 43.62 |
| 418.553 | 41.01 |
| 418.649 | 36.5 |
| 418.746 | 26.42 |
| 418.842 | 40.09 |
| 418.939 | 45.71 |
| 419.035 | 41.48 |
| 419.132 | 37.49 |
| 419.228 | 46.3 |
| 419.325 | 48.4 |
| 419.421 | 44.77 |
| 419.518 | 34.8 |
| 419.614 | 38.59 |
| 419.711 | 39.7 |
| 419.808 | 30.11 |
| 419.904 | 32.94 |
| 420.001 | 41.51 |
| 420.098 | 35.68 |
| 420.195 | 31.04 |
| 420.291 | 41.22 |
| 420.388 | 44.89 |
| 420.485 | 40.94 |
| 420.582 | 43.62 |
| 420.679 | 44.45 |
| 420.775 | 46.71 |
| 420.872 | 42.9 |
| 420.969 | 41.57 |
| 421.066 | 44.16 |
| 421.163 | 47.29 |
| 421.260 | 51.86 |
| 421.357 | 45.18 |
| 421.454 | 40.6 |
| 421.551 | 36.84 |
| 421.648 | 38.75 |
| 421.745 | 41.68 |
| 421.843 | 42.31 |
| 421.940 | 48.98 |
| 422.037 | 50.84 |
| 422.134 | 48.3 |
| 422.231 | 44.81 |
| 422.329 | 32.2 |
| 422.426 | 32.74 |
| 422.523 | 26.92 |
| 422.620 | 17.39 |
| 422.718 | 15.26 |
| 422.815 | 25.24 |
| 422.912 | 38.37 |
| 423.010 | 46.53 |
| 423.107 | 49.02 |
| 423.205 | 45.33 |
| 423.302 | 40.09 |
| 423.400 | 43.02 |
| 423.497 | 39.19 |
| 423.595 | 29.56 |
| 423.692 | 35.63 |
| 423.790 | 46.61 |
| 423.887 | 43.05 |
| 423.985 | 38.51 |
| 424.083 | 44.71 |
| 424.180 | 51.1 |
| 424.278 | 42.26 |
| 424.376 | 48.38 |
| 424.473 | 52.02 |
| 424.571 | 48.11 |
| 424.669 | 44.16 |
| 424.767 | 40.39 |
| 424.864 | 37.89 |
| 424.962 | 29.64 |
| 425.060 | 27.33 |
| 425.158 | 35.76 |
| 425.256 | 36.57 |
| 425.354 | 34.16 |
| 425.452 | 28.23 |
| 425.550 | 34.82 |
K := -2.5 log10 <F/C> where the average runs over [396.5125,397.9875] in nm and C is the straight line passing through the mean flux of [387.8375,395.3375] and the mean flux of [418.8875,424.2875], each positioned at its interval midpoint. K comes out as 0.33 mag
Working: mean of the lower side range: 20.1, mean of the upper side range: 40.3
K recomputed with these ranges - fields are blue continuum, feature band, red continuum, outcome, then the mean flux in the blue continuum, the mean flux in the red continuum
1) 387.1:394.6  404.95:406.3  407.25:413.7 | -0.066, 19.3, 42.2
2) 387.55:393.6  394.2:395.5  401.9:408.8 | 0.106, 20.3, 37.5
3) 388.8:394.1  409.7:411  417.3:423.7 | -0.178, 20.5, 39.5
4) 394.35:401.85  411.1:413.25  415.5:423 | -0.212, 28.8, 39.7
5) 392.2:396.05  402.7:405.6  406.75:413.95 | -0.138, 18.4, 41.8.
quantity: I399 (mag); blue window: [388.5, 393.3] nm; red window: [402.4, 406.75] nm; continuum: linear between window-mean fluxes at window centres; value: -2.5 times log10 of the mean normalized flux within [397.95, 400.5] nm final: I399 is -0.18 mag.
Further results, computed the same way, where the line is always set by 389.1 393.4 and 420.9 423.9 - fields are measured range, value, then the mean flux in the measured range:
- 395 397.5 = 0.31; 18.7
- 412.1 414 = -0.24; 42.7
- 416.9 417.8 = -0.03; 37.7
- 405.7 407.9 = -0.10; 34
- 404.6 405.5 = -0.25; 37.6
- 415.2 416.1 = -0.10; 39.2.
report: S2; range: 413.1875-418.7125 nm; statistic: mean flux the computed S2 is 40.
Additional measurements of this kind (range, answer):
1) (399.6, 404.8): 37.2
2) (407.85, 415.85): 41.9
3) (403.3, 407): 35.8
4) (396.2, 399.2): 24.3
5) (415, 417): 41.4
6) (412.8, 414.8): 39.6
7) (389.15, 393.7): 21.2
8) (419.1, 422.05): 41.7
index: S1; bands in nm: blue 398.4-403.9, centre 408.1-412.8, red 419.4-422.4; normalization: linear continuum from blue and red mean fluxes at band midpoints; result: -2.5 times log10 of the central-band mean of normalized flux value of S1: -0.10 mag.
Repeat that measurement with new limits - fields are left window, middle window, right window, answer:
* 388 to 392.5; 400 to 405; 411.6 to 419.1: -0.19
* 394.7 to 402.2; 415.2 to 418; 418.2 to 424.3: -0.05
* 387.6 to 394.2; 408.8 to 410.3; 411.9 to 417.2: -0.15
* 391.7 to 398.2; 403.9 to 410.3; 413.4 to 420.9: -0.23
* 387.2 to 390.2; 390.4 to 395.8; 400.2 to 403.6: 0.23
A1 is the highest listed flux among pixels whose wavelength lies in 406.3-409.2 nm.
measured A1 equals 56.6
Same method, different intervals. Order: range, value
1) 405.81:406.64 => 43.22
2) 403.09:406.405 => 52.38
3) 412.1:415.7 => 51.51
